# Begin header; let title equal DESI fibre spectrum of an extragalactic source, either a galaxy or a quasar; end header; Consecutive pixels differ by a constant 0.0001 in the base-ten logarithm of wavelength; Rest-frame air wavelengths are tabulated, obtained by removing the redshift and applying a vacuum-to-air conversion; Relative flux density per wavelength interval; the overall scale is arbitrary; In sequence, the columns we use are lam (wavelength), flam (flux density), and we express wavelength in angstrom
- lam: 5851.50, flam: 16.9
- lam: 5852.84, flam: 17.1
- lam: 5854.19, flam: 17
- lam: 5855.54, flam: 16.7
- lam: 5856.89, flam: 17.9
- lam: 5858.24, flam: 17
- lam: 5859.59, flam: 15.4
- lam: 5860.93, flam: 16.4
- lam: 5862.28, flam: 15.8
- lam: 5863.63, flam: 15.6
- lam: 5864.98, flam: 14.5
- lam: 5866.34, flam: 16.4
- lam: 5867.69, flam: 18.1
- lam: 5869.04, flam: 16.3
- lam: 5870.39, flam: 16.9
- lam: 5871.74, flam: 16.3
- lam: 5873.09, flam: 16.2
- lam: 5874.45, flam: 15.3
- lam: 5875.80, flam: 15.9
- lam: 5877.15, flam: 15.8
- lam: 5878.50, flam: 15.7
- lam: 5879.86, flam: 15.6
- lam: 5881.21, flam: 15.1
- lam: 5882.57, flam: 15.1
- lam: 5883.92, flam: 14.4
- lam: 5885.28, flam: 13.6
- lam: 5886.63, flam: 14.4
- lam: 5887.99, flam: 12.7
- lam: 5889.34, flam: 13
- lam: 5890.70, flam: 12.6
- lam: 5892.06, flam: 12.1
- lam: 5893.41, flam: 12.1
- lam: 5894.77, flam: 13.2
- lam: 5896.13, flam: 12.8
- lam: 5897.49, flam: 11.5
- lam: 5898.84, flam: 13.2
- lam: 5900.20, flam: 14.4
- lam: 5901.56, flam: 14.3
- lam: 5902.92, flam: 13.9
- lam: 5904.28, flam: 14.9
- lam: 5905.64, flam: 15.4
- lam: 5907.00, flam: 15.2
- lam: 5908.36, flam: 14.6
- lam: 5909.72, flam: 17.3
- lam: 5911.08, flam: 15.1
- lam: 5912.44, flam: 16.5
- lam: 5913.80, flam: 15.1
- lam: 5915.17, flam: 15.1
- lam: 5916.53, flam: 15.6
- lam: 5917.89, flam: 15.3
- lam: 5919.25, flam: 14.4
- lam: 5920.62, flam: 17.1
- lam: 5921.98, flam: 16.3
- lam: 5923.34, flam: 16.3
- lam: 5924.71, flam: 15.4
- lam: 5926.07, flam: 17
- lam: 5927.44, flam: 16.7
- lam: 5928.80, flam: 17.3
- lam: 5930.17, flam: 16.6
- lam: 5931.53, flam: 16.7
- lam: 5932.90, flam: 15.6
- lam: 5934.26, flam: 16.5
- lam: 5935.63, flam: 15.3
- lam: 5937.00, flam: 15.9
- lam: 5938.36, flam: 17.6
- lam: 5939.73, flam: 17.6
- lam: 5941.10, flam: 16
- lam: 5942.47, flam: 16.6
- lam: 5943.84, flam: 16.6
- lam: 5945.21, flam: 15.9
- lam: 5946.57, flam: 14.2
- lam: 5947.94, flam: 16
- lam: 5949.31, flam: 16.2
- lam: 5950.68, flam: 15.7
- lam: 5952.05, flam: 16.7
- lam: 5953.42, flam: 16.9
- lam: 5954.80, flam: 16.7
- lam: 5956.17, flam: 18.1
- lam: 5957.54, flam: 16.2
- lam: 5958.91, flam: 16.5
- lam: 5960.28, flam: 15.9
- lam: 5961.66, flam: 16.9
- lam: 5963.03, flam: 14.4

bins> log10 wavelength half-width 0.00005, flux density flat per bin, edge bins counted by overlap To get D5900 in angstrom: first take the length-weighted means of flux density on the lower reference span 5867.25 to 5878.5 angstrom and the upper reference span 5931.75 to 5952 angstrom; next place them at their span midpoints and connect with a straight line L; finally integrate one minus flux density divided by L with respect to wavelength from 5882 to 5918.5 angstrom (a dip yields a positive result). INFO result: 4.58 angstrom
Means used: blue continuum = 16.3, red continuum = 16.2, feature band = 14.2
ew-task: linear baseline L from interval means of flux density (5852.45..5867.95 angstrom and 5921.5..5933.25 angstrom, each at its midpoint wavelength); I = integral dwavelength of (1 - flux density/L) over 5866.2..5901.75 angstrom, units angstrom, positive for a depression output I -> 4.13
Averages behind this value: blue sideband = 16.4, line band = 14.5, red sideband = 16.5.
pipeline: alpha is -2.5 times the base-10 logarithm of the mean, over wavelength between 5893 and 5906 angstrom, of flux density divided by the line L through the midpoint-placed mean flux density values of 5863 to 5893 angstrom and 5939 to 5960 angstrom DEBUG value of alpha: 0.14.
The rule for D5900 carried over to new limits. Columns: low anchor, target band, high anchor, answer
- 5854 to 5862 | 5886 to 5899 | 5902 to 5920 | 2.5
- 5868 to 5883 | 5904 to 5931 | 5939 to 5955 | 0.4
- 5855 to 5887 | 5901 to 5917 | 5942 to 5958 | 0.8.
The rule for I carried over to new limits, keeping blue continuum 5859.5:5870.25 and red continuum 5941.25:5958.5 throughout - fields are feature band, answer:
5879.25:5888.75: 1.1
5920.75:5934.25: -0.2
